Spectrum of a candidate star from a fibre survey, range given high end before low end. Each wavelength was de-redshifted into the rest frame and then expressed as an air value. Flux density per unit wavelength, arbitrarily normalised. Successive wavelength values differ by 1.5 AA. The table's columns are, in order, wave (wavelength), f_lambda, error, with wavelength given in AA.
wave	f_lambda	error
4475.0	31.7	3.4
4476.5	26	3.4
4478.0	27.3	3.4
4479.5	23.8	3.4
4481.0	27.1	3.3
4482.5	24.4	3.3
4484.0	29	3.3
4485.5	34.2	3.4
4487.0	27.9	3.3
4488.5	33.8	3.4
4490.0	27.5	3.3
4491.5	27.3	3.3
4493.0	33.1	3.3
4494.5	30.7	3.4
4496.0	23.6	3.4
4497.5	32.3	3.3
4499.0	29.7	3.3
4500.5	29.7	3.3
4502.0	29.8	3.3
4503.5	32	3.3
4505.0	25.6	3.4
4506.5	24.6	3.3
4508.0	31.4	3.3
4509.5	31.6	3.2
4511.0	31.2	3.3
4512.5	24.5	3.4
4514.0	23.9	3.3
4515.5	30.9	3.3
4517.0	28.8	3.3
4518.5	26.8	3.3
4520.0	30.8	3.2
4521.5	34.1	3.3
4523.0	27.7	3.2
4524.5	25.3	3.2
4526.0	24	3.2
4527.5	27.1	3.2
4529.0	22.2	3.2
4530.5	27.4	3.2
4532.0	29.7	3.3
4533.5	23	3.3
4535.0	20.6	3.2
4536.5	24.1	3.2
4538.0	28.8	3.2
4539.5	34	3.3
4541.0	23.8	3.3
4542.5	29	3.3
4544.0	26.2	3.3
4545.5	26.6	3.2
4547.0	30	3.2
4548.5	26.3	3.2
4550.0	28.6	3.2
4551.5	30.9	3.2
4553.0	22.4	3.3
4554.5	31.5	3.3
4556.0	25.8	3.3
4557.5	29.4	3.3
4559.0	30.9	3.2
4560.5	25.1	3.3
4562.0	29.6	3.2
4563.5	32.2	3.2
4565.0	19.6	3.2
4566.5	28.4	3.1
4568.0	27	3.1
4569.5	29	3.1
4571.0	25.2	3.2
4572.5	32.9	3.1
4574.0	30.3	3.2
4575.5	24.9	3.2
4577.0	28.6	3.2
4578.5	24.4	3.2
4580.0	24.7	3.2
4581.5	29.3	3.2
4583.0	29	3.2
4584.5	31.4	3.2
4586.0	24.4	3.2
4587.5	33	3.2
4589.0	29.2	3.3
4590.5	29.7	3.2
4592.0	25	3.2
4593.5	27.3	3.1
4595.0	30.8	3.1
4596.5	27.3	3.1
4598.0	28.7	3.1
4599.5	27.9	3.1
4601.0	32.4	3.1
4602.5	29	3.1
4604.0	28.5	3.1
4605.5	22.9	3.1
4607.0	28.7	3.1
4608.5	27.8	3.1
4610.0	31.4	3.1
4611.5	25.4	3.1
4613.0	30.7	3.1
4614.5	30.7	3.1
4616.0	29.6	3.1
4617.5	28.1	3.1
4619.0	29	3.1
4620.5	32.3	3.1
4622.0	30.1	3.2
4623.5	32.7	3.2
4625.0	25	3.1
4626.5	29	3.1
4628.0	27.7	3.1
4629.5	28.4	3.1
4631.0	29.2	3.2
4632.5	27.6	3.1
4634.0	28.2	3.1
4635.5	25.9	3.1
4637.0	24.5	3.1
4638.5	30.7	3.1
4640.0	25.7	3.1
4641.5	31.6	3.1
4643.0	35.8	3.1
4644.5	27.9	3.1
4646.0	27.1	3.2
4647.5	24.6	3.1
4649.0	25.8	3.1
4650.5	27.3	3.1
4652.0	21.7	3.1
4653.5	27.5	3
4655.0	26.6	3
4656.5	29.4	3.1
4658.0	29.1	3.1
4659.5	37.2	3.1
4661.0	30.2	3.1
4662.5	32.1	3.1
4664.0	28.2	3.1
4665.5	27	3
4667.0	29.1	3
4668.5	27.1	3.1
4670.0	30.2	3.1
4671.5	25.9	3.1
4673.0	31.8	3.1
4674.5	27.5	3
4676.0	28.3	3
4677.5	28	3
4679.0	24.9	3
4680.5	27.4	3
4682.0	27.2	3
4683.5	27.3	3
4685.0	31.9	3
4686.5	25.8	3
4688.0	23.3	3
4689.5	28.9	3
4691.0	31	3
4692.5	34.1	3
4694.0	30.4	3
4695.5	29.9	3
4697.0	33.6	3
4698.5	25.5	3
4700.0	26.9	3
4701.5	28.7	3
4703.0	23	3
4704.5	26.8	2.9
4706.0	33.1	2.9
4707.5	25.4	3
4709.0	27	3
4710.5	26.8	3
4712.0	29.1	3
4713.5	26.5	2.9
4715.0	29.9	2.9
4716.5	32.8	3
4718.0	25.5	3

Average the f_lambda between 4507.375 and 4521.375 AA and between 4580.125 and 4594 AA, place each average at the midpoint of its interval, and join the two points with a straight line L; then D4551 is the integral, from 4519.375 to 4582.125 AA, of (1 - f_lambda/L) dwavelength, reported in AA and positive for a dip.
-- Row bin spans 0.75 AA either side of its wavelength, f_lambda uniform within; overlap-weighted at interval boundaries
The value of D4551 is 3.1 AA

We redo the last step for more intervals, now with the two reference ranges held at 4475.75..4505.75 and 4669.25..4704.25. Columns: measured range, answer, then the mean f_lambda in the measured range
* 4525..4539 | 1.60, 25.4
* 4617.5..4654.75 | 0.40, 28.1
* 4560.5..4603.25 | 0.50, 28.2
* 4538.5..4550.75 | 0.23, 28.1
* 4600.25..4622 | -0.46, 29.1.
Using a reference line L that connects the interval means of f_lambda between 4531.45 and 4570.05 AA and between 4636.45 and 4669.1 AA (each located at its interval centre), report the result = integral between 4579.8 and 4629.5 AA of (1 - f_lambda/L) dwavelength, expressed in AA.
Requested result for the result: -1.5 AA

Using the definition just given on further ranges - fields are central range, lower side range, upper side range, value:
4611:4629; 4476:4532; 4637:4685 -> -0.55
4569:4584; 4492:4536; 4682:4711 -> 0.13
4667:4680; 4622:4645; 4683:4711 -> 0.23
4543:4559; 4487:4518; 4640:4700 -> 0.55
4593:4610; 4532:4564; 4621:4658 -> -0.39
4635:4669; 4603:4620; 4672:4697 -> 0.30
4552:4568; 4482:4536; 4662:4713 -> 0.41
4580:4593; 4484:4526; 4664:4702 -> 0.10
